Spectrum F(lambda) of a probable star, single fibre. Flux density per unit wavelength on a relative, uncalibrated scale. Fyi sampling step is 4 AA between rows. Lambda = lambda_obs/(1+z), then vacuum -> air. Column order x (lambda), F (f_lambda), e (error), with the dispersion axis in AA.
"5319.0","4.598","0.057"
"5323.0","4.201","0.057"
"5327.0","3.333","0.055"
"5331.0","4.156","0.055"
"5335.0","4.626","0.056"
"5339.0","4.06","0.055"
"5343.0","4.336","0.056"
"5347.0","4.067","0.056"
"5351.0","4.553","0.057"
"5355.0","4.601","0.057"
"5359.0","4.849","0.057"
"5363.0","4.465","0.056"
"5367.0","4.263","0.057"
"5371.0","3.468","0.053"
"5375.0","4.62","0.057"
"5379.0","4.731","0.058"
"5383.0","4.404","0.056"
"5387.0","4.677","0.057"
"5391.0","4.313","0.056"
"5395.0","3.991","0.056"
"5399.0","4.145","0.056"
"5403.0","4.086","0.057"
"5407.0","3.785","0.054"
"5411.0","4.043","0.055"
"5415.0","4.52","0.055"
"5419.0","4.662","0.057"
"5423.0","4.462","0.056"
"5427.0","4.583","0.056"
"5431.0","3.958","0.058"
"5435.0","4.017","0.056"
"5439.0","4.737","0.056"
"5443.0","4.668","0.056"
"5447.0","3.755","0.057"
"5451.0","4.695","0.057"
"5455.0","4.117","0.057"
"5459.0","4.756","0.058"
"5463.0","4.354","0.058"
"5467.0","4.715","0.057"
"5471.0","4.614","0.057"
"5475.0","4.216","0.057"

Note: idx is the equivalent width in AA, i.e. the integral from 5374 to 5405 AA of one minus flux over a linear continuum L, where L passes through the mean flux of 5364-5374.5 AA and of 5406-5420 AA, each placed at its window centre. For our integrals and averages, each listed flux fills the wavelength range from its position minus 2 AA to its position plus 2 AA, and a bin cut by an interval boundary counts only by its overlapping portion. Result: -1.7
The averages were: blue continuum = 4.03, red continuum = 4.26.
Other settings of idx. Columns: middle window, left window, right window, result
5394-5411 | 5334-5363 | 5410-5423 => 1.7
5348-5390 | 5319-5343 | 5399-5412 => -4.0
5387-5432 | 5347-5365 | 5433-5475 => 2.3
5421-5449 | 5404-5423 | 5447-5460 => 0.1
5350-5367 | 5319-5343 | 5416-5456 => -1.5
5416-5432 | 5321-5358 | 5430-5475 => -0.3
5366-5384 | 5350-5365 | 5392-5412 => 0.4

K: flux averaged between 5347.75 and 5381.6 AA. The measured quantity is 4.43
